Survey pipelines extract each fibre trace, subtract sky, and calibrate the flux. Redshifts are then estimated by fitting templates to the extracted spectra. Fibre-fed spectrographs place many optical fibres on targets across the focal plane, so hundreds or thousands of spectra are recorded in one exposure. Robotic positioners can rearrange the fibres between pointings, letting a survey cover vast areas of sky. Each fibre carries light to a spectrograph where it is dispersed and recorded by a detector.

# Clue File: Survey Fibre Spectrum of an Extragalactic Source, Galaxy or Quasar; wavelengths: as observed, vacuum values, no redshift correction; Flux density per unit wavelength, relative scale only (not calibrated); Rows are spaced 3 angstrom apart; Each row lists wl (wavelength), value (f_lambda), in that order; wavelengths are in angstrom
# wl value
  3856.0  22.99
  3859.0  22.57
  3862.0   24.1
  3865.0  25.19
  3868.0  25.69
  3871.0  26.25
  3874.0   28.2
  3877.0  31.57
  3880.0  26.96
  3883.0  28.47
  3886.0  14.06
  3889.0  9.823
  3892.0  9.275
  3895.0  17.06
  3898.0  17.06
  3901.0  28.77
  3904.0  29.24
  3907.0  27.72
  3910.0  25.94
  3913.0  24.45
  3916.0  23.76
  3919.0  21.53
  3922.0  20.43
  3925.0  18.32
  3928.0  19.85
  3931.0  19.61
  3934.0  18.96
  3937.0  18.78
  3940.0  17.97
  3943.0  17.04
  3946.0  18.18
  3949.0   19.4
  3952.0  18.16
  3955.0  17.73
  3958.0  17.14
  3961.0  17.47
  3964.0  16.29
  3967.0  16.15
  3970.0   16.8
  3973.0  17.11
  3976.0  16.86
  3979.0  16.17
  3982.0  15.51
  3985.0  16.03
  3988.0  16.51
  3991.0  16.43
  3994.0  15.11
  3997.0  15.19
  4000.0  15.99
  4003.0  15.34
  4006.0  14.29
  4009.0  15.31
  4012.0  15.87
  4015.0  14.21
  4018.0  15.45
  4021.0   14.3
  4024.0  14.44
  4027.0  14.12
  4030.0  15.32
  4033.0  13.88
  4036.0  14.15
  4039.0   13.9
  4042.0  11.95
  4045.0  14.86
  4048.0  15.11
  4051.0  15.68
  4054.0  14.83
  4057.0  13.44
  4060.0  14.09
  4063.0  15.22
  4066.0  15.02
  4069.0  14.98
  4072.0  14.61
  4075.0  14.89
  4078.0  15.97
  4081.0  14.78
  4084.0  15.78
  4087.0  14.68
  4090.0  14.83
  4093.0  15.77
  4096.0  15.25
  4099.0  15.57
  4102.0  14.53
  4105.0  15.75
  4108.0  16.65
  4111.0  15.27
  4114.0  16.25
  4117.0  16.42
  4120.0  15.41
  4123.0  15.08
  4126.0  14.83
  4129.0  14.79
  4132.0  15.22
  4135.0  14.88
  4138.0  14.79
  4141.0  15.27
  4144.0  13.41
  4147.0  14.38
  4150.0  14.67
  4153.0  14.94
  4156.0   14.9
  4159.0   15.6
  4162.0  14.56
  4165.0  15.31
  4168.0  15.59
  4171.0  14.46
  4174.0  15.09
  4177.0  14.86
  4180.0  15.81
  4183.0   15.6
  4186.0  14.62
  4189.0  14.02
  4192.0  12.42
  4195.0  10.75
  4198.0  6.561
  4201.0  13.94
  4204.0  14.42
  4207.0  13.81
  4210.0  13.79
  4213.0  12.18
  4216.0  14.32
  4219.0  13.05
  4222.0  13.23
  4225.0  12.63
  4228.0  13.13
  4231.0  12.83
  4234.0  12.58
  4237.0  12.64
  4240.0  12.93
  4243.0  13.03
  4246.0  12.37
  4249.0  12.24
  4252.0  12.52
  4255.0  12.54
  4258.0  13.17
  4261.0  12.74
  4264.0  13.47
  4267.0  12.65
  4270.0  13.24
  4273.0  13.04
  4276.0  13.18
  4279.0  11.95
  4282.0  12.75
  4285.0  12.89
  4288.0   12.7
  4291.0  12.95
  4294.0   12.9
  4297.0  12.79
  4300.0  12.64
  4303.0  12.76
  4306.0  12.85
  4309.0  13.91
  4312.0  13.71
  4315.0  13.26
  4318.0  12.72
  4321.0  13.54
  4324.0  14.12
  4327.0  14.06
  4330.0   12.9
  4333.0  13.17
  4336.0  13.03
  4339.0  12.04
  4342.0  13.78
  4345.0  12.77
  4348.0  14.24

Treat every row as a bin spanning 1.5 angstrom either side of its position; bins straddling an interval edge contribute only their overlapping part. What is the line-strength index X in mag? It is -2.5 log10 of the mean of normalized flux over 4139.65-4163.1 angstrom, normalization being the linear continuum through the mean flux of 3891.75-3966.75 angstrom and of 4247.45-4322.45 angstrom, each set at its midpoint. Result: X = 0.06 mag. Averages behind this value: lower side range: 20.1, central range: 14.7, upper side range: 12.9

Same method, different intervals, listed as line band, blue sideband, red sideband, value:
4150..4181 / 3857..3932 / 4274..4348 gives 0.093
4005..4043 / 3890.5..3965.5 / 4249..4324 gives 0.247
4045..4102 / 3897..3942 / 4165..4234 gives 0.160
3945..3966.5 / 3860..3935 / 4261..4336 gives 0.194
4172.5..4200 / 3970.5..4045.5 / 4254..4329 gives 0.043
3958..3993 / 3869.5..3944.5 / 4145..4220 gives 0.195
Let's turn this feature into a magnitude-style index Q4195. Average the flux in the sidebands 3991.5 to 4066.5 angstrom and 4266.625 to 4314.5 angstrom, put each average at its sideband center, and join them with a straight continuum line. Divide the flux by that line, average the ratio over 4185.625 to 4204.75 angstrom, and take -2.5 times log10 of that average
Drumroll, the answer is 0.12 mag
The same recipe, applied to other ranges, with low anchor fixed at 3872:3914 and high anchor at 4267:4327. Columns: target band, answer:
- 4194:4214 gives 0.24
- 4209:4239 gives 0.14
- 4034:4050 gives 0.34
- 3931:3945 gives 0.18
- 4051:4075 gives 0.26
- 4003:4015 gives 0.31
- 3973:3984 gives 0.26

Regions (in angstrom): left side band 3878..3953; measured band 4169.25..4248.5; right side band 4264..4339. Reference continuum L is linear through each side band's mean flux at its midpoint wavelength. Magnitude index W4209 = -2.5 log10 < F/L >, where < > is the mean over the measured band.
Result 0.12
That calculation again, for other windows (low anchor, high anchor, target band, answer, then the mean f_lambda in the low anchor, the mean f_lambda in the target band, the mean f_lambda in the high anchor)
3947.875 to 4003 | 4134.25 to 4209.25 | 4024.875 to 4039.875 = 0.12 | 16.6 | 14.3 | 14.2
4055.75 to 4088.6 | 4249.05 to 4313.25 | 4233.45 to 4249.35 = 0.05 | 14.9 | 12.7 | 12.9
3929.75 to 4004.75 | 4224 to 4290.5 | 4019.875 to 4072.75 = 0.10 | 17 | 14.4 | 12.8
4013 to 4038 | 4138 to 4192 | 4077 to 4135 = -0.05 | 14.5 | 15.4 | 14.8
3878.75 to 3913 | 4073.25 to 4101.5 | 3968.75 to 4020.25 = 0.16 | 21.4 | 15.7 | 15.2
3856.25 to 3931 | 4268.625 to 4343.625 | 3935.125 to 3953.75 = 0.18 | 22.7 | 18.3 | 13.1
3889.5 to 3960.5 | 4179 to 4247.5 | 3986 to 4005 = 0.17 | 20.1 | 15.7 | 13.1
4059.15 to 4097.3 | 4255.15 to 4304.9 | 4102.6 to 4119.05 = -0.09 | 15.1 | 16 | 12.9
